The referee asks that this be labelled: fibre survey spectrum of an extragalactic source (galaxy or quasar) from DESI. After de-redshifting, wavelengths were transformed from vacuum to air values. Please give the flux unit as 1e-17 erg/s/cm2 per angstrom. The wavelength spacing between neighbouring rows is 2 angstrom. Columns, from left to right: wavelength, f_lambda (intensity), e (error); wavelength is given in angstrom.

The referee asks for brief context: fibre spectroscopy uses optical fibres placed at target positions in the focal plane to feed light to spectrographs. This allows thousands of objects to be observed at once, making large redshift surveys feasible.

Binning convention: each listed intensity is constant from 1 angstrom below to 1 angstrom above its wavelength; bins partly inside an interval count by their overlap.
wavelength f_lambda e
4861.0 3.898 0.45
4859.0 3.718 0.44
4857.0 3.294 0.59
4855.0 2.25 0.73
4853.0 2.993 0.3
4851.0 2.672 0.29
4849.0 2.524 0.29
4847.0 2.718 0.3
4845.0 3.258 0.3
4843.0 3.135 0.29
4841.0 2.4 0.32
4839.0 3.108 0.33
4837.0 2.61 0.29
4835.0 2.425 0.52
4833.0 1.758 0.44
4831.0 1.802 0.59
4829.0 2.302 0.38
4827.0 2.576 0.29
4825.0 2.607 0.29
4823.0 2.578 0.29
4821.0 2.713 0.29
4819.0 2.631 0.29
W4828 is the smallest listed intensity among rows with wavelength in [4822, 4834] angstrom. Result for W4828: 1.758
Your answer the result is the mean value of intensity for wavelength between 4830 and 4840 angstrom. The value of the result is 2.34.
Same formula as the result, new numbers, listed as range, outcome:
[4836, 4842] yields 2.71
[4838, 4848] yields 2.92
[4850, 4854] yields 2.83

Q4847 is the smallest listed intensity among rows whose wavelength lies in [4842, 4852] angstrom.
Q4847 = 2.524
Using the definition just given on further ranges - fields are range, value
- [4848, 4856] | 2.25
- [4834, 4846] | 2.4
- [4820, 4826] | 2.578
